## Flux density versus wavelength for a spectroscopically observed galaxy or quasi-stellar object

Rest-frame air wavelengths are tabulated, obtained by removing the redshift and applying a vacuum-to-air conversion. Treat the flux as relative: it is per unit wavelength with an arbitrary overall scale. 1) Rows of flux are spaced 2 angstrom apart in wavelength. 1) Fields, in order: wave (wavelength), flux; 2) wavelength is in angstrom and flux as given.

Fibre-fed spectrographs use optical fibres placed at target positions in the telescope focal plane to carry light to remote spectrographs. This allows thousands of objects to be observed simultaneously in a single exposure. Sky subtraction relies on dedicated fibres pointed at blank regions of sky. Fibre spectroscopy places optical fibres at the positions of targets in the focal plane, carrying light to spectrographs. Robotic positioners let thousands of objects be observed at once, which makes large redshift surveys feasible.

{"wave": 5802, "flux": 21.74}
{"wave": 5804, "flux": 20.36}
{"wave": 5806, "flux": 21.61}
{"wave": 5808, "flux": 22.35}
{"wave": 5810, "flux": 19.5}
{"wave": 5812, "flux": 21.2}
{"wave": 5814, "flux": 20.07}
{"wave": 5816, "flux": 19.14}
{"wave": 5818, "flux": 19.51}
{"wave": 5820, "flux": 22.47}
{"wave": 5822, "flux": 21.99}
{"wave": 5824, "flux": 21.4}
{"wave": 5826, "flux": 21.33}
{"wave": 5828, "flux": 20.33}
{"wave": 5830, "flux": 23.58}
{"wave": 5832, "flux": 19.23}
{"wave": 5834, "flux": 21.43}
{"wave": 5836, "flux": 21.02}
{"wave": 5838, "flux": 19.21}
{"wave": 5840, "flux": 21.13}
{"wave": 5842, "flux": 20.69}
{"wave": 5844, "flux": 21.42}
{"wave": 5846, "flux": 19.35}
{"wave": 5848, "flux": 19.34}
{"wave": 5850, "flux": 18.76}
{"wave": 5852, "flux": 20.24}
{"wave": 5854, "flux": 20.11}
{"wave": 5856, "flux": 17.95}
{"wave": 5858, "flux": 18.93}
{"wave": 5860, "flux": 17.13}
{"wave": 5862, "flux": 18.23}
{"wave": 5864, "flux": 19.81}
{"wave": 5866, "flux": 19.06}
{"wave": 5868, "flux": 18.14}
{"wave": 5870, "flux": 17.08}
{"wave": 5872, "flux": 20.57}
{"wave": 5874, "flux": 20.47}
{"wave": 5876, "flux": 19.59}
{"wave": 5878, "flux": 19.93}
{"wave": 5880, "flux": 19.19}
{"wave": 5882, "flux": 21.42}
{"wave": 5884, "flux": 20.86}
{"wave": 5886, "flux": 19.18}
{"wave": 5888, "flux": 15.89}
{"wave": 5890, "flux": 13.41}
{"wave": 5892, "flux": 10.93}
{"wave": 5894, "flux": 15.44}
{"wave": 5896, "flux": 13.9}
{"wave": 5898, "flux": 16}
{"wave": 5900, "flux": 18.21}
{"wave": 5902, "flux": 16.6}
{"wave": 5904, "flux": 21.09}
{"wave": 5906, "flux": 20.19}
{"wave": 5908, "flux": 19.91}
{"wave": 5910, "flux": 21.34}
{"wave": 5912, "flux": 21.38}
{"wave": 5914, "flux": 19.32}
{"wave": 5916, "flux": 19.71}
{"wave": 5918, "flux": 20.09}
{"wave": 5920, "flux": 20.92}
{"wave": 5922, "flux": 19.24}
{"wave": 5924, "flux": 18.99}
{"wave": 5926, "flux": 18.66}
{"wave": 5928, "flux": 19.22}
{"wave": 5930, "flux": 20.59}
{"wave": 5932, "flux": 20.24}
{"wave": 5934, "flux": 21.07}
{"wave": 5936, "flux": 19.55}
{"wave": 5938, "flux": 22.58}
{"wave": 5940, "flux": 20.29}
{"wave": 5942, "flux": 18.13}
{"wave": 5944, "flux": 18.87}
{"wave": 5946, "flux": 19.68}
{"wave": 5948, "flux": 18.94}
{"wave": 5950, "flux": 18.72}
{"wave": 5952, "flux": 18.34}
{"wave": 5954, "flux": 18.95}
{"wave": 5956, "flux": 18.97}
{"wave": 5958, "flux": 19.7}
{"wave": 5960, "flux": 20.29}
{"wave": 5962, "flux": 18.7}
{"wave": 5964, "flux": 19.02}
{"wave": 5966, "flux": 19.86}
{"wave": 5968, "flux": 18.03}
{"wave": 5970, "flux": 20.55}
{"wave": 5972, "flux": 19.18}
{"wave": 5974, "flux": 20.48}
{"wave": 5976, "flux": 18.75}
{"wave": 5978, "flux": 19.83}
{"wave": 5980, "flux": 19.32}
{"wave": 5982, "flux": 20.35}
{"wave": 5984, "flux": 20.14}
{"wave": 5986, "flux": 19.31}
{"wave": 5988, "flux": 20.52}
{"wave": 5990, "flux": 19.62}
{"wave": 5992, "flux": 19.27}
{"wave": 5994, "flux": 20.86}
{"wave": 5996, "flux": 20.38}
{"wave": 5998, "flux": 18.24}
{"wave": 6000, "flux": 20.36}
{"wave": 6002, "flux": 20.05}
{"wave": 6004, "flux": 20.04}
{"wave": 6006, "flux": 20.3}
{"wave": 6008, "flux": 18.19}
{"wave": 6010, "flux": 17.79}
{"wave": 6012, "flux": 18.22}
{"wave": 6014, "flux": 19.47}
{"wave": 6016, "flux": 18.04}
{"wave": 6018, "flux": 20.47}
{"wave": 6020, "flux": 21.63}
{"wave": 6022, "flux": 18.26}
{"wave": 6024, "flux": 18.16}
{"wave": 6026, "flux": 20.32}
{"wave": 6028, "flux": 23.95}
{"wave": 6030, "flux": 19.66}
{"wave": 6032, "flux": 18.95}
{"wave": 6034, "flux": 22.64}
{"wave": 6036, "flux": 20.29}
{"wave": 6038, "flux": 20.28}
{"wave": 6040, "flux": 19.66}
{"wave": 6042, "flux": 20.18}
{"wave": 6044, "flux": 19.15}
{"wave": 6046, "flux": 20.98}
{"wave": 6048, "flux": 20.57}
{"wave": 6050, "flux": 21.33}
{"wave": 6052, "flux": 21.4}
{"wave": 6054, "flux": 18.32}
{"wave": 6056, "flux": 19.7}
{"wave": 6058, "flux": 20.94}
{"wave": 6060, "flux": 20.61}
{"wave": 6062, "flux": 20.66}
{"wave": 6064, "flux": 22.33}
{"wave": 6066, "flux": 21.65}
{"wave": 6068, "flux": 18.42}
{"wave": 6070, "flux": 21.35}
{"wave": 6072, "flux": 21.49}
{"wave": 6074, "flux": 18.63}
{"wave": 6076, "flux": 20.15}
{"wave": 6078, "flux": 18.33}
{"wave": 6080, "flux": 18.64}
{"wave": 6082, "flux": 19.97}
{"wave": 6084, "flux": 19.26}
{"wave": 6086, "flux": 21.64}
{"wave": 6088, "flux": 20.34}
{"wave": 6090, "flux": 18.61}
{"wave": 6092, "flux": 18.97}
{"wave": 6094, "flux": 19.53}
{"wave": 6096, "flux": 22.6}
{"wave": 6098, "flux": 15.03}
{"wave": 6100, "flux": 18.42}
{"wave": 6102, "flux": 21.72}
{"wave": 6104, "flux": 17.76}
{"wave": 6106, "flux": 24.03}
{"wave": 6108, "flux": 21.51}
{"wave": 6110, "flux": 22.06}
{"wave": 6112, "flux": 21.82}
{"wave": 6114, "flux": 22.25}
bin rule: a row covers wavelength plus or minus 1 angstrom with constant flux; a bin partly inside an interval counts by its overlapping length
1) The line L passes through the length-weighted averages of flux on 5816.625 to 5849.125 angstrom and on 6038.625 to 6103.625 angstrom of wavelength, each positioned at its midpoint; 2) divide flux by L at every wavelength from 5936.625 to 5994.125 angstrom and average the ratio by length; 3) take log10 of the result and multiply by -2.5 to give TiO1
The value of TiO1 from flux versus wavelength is 0.04 mag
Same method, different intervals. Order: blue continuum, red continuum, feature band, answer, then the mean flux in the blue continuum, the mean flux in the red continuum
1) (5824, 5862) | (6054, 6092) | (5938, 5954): 0.047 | 20.1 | 20.1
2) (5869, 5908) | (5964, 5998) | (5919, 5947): -0.060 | 17.9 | 19.7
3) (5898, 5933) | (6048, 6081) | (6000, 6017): 0.052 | 19.6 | 20.3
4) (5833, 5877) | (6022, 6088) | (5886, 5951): 0.059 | 19.5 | 20.3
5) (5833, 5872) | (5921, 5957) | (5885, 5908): 0.174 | 19.5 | 19.5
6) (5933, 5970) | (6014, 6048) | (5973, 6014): 0.012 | 19.5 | 20.2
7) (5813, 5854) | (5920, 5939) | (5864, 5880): 0.059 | 20.6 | 20.1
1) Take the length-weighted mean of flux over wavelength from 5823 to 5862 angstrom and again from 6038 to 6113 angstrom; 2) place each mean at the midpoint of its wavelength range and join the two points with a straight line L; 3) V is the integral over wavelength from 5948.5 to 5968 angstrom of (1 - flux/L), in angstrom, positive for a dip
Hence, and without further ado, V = 1.0 angstrom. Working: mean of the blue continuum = 20.1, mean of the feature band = 19.1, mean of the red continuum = 20.2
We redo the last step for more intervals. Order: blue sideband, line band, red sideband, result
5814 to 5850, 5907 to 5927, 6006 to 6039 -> 0.3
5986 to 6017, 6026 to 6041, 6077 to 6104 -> -1.0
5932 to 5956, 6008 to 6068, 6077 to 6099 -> -2.2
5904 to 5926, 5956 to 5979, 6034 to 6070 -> 0.9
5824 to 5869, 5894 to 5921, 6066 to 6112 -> 1.2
